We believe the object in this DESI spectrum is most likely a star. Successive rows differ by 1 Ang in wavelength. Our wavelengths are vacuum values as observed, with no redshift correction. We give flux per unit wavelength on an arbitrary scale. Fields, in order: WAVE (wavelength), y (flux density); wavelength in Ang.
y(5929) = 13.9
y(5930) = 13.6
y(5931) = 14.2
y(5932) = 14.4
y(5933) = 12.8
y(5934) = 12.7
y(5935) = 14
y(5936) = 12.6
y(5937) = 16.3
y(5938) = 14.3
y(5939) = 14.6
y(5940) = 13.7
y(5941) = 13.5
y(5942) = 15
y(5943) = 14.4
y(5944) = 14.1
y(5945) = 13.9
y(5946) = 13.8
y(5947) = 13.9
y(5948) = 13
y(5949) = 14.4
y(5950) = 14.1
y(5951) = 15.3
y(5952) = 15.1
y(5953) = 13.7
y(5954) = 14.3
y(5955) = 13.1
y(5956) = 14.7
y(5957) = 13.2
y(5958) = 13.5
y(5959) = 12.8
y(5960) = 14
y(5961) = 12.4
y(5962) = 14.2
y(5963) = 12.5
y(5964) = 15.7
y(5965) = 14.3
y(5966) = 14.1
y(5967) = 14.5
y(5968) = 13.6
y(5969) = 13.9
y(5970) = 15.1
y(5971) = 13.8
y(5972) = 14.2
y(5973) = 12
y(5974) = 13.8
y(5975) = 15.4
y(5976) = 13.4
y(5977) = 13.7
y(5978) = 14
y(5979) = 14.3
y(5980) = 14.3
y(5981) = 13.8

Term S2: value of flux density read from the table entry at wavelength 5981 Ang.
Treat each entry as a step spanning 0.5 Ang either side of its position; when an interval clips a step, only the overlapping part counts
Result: 13.8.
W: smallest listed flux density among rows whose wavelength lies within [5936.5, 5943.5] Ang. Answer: 13.5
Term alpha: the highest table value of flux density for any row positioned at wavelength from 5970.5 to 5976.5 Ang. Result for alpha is 15.4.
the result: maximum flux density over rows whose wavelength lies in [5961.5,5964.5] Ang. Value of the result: 15.7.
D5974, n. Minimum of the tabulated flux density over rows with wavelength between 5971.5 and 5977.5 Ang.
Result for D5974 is 12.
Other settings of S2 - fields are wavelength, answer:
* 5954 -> 14.3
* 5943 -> 14.4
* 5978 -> 14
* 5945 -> 13.9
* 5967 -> 14.5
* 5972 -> 14.2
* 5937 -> 16.3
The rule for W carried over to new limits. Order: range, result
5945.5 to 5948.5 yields 13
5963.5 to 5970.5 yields 13.6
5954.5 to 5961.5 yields 12.4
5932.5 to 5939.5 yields 12.6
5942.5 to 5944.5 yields 14.1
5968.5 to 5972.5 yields 13.8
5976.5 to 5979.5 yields 13.7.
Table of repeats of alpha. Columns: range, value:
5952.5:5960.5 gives 14.7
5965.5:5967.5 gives 14.5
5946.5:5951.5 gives 15.3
